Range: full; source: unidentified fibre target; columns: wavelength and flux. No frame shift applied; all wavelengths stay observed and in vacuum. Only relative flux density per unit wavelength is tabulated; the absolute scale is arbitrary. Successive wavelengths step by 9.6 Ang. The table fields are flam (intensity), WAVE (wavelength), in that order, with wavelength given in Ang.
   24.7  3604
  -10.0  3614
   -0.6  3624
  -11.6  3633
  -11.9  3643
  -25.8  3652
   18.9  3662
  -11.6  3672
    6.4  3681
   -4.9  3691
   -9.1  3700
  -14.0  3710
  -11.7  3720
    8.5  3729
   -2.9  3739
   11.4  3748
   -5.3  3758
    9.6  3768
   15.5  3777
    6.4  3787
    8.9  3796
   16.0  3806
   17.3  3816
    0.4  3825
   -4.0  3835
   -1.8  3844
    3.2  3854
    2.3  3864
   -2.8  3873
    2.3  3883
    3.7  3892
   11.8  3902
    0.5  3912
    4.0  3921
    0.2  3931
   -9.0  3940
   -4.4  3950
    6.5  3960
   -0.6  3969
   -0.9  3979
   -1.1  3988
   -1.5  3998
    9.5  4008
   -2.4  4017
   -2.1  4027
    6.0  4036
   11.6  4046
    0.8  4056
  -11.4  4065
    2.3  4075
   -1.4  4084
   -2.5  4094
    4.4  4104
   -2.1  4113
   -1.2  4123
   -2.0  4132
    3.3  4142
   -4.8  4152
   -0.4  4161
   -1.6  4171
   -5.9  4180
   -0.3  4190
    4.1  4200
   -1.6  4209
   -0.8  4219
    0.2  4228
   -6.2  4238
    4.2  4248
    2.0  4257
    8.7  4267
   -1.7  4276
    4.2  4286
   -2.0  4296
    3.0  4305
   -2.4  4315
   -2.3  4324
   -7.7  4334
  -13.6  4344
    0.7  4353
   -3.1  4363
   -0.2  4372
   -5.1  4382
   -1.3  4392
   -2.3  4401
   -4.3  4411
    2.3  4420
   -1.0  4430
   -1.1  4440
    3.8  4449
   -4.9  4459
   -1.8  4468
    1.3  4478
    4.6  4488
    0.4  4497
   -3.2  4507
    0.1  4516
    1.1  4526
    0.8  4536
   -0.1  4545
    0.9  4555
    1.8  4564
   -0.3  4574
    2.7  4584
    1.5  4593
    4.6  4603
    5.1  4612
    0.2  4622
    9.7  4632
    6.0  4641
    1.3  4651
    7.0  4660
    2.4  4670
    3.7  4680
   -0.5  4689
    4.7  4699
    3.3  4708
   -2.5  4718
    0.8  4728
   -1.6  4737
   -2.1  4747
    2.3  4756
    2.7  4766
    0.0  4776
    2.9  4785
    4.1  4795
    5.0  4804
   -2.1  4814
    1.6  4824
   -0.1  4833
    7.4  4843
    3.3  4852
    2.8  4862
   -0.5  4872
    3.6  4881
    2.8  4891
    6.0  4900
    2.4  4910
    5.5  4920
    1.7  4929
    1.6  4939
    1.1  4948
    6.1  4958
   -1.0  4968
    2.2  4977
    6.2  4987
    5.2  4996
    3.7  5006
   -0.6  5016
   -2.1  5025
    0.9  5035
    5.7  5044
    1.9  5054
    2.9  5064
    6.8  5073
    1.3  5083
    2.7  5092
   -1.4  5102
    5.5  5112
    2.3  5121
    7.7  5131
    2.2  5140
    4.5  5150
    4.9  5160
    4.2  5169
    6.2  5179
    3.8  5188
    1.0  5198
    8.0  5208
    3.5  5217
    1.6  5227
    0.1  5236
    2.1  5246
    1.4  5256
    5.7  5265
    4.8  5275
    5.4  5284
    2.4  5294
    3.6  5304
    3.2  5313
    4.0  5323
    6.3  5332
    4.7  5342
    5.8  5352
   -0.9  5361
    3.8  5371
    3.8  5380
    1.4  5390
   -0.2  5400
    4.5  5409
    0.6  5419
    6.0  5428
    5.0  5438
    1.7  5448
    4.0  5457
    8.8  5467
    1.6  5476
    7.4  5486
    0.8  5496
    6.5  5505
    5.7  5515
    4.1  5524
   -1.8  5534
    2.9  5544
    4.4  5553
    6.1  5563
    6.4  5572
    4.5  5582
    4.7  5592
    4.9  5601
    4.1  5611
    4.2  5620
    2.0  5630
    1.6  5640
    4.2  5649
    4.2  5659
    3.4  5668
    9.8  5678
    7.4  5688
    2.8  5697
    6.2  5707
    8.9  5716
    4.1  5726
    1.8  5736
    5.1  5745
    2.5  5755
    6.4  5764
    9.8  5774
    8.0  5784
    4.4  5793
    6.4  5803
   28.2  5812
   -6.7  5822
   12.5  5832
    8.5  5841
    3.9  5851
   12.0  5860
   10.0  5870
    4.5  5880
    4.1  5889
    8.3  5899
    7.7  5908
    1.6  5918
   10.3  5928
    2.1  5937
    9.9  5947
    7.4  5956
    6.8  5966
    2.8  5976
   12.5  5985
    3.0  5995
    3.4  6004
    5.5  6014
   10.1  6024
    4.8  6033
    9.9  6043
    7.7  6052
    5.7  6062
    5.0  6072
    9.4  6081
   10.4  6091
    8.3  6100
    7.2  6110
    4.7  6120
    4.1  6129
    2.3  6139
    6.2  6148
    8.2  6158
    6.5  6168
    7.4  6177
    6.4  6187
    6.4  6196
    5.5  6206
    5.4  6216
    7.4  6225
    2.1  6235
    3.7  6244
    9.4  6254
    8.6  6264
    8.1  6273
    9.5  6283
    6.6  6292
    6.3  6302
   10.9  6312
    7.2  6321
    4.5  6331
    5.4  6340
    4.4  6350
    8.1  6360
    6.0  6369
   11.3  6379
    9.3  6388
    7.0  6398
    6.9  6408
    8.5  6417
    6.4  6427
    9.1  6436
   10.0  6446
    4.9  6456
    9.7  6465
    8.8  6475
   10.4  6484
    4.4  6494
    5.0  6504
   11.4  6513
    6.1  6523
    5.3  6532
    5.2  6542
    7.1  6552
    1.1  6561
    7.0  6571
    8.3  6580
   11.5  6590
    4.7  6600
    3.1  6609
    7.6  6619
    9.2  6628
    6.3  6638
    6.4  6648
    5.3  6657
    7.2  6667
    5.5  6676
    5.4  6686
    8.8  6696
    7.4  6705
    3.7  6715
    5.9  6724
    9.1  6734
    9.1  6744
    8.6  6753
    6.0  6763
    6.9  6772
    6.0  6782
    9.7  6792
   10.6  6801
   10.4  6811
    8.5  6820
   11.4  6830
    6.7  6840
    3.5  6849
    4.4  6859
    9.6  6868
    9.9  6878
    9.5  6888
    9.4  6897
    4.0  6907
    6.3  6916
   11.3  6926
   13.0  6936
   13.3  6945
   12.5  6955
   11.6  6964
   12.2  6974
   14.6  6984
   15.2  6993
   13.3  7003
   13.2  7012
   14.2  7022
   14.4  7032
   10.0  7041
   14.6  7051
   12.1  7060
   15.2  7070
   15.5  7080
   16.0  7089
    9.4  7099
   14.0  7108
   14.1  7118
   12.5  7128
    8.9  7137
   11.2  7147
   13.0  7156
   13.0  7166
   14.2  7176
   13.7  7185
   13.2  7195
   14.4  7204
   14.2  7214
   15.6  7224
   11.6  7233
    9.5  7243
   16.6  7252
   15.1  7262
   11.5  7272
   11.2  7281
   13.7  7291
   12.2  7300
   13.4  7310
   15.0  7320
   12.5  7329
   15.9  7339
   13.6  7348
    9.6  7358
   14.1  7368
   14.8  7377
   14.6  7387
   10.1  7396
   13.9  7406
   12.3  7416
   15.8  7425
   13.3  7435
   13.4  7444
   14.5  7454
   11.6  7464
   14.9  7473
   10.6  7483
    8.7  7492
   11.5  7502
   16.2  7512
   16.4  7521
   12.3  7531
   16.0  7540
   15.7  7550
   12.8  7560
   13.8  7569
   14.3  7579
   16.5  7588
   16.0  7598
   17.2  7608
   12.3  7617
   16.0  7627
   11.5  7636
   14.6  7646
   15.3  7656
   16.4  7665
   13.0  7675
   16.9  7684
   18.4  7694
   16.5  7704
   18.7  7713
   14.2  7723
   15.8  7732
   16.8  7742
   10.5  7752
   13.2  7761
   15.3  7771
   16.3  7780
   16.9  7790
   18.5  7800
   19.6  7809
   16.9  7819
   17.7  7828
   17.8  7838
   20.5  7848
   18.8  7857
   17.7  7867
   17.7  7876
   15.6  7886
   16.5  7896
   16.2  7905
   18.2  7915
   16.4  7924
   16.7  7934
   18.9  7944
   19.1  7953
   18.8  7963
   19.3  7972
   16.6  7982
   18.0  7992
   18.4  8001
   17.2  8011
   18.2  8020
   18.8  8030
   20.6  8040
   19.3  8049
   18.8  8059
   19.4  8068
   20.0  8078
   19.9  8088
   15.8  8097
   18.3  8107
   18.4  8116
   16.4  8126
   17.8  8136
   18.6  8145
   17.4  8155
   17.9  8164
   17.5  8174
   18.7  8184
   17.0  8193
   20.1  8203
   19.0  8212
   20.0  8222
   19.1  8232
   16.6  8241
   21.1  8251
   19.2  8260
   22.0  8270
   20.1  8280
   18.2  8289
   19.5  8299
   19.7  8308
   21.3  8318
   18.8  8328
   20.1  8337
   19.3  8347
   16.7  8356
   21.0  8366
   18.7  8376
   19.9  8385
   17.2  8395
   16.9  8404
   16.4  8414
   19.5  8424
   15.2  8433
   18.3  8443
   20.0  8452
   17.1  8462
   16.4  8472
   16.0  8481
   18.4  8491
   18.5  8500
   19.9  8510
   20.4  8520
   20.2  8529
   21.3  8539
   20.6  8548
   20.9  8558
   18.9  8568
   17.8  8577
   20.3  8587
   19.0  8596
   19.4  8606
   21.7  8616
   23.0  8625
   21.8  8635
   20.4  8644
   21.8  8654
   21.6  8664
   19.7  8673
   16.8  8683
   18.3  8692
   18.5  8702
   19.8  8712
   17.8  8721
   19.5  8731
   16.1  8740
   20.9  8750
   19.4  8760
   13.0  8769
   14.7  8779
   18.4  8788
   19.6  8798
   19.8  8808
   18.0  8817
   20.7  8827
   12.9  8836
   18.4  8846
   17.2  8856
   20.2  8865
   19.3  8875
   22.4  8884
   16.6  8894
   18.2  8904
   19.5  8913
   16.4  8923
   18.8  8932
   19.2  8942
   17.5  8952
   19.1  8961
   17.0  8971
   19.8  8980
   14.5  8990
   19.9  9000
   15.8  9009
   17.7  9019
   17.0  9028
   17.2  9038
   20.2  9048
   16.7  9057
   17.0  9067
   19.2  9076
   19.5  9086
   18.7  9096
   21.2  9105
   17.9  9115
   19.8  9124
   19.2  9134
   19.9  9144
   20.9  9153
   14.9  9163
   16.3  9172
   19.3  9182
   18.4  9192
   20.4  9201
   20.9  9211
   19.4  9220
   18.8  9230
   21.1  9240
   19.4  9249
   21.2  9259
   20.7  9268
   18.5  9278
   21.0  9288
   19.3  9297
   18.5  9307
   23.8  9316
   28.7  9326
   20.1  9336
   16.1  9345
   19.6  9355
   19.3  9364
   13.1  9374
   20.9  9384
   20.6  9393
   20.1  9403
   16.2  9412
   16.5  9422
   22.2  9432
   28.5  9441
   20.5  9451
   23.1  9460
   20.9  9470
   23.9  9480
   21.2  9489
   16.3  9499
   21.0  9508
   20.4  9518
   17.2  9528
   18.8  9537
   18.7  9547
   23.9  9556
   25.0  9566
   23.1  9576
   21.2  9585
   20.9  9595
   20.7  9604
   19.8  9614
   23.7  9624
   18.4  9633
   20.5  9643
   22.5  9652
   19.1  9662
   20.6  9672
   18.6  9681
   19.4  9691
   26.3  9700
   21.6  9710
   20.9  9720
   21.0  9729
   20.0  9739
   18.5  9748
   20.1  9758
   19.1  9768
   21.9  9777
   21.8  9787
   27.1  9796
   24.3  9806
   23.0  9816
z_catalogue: 0.74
